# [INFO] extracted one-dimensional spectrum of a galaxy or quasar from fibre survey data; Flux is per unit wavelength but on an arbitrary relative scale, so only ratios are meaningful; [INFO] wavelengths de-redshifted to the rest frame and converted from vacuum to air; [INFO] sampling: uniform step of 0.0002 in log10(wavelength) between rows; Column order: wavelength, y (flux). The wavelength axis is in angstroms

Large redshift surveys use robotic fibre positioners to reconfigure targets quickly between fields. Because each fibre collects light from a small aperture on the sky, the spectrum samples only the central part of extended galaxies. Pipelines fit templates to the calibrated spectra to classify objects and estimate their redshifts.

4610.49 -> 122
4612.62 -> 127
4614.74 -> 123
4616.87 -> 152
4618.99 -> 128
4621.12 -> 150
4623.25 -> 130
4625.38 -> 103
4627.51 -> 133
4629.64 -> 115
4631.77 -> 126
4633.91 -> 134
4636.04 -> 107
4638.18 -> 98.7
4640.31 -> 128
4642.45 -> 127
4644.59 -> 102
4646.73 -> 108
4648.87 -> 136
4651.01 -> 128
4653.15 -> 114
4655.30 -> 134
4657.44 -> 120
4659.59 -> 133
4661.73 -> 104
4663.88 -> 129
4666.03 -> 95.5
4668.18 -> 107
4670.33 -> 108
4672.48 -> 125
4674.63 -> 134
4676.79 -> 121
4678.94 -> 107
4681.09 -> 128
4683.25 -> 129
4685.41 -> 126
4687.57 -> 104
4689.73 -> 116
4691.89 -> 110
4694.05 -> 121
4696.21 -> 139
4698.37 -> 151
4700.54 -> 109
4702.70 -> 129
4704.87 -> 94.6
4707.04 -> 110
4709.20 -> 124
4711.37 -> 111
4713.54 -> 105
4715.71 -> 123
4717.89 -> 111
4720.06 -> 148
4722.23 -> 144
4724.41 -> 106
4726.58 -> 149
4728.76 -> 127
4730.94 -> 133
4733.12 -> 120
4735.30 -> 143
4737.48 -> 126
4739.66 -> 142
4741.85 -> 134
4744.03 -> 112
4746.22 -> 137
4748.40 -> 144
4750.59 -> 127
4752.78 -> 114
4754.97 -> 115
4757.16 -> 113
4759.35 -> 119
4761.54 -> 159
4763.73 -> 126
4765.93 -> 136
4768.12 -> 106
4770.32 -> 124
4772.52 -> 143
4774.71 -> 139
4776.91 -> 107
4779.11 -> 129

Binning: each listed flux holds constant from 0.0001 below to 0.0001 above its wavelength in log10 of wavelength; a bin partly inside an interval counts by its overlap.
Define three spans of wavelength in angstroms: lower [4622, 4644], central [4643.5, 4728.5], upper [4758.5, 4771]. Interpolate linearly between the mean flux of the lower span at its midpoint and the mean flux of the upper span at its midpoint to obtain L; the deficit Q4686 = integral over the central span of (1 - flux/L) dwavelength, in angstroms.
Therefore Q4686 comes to 2.1 angstroms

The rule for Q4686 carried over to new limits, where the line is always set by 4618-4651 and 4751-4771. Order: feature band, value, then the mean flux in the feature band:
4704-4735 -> 0.1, 123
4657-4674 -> 0.9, 116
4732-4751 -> -1.3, 132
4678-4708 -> 0.8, 120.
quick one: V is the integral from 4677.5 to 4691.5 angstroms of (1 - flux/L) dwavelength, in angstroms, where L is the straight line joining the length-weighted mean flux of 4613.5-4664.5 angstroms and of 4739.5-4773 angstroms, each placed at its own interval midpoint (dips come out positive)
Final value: 0.78 angstroms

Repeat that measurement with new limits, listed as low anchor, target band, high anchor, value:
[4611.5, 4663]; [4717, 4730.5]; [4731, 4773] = -0.44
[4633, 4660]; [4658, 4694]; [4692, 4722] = 1.04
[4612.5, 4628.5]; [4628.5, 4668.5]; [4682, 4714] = 2.57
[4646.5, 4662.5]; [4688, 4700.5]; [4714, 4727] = 0.15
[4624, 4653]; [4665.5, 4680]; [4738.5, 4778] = 0.81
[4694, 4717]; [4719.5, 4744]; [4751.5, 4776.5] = -2.01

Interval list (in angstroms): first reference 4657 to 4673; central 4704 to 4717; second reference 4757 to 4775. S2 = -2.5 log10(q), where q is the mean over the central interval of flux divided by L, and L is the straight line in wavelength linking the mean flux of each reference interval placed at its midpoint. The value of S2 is 0.09 mag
